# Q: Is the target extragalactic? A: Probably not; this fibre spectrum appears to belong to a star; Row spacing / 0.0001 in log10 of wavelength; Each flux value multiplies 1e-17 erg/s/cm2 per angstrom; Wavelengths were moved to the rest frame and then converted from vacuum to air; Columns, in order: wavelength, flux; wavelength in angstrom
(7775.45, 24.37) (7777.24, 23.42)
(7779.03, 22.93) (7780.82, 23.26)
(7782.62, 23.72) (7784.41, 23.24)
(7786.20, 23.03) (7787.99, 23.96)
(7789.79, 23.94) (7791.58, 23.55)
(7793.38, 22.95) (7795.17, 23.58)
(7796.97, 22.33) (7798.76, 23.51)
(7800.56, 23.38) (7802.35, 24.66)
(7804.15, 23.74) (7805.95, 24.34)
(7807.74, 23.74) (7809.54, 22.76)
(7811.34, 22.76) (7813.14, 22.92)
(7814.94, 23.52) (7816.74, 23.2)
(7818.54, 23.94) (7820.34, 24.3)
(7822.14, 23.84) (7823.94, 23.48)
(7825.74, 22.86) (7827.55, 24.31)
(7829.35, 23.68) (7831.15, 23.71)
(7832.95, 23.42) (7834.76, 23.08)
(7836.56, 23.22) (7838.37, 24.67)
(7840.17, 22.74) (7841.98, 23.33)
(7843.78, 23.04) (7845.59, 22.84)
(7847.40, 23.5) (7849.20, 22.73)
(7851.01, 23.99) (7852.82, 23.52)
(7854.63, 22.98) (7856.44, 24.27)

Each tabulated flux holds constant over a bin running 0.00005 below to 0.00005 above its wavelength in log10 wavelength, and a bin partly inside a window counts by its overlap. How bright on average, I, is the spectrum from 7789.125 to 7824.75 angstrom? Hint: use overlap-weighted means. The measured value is 23.5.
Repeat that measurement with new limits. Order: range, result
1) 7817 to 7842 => 23.6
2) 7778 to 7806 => 23.5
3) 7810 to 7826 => 23.4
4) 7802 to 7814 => 23.5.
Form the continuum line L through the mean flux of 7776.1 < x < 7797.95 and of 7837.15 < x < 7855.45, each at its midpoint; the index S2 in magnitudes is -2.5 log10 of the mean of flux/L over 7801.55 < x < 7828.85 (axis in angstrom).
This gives -0.01 mag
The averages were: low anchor 23.3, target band 23.6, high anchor 23.3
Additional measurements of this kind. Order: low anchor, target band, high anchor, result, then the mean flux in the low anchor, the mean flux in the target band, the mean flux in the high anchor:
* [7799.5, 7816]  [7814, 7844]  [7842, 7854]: -0.01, 23.5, 23.6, 23.3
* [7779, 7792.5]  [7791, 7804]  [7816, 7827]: 0.00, 23.5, 23.4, 23.6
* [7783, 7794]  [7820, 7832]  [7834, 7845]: -0.02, 23.5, 23.7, 23.3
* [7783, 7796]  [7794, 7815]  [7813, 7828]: 0.01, 23.5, 23.4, 23.6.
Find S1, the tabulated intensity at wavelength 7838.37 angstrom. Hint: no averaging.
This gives 24.67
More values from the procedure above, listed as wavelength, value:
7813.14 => 22.92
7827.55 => 24.31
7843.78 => 23.04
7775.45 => 24.37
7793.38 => 22.95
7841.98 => 23.33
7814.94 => 23.52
